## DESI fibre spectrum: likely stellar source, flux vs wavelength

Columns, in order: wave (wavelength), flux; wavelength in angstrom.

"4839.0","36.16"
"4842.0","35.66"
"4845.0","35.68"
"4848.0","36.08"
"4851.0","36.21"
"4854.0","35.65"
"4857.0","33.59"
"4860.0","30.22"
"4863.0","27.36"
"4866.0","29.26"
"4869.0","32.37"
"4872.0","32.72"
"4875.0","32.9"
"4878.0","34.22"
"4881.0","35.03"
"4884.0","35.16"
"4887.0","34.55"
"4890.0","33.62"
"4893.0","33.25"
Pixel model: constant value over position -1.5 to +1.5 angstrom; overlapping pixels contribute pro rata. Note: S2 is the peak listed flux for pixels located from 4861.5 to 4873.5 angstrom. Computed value 32.72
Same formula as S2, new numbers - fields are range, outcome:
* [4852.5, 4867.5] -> 35.65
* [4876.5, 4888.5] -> 35.16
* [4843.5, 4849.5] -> 36.08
